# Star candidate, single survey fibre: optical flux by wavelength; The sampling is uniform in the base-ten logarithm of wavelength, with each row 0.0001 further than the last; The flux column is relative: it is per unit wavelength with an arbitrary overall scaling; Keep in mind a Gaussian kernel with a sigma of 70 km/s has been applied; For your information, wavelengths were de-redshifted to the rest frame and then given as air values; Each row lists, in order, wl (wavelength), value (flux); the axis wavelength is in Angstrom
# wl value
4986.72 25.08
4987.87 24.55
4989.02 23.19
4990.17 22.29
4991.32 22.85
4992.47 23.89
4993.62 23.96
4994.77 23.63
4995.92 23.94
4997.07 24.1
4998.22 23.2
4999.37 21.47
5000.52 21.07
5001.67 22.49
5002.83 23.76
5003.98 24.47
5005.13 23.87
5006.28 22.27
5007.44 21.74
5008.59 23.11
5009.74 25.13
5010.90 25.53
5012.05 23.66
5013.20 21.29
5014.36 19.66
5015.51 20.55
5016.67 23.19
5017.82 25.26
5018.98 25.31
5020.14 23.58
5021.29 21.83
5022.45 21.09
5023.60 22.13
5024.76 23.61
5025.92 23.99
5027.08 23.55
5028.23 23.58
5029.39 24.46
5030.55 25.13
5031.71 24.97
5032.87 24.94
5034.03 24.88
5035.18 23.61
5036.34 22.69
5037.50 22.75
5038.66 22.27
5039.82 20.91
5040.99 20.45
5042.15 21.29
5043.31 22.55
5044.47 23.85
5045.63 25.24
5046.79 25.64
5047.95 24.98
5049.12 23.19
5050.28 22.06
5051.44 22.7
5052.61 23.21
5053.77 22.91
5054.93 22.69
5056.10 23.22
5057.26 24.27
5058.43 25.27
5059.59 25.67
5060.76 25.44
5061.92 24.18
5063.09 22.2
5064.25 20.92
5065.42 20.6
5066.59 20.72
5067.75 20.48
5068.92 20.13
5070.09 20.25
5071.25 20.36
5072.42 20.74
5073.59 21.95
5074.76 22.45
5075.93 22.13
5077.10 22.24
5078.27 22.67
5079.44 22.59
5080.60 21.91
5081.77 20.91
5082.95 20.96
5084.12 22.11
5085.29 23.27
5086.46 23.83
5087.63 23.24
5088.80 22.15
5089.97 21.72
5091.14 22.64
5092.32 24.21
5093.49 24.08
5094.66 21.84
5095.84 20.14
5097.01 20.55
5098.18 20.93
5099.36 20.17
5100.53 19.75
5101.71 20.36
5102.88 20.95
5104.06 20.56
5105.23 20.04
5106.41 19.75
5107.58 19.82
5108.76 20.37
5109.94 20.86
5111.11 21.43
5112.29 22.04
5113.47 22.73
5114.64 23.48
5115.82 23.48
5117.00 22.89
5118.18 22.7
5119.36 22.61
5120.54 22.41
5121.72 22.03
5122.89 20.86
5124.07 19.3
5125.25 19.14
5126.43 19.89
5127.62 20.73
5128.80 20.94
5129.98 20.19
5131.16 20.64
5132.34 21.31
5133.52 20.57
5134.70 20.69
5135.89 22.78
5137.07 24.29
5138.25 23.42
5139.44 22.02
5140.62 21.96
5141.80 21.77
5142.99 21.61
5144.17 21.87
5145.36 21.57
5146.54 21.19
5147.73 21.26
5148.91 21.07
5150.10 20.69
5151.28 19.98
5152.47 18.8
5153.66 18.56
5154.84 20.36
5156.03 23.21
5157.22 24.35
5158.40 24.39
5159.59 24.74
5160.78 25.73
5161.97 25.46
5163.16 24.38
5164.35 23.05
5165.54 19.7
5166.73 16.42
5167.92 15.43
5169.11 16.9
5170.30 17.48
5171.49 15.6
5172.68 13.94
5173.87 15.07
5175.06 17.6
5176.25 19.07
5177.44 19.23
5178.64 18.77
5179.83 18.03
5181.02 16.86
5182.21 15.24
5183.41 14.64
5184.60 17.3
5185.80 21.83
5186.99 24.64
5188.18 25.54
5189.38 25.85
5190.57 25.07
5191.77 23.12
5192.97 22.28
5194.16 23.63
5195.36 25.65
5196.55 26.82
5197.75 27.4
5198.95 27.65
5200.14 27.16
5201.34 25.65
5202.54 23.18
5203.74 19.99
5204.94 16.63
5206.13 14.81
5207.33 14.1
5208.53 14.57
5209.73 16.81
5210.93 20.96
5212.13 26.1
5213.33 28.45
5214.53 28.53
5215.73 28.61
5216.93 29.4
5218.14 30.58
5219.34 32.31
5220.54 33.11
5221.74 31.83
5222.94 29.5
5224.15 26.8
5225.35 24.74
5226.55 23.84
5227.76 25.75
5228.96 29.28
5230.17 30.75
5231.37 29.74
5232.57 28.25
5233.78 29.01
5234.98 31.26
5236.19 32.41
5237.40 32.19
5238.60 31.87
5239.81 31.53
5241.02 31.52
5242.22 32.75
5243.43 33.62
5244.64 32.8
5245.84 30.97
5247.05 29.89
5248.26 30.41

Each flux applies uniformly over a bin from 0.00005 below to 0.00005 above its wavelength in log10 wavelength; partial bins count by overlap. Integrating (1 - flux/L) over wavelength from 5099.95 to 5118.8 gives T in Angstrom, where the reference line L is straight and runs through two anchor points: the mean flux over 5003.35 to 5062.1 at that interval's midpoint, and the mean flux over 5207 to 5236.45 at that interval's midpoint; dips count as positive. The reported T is 2.7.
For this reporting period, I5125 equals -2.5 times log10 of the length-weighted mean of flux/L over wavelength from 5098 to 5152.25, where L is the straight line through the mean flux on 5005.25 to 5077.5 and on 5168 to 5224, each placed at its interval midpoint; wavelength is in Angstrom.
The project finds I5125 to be 0.07 mag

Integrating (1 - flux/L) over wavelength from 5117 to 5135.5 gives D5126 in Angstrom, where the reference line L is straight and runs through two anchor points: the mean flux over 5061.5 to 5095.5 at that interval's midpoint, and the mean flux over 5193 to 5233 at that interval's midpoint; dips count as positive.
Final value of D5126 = 1.7 Angstrom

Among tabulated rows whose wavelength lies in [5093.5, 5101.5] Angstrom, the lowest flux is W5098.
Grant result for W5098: 19.75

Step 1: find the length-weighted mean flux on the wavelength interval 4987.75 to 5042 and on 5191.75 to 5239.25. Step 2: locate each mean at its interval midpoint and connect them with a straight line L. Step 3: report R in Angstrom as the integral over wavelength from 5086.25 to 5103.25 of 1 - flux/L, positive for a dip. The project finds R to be 1.8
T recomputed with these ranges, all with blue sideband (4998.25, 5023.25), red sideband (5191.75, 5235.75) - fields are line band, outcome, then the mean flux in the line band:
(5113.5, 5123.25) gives 0.7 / 22.6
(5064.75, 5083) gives 1.9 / 21.3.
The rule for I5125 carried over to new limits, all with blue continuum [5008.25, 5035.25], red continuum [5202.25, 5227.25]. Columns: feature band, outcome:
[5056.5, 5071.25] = 0.061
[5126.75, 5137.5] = 0.136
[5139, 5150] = 0.124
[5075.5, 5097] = 0.072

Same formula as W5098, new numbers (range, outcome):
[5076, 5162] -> 18.56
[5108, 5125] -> 19.3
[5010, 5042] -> 19.66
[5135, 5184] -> 13.94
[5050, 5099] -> 20.13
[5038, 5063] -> 20.45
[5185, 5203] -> 21.83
